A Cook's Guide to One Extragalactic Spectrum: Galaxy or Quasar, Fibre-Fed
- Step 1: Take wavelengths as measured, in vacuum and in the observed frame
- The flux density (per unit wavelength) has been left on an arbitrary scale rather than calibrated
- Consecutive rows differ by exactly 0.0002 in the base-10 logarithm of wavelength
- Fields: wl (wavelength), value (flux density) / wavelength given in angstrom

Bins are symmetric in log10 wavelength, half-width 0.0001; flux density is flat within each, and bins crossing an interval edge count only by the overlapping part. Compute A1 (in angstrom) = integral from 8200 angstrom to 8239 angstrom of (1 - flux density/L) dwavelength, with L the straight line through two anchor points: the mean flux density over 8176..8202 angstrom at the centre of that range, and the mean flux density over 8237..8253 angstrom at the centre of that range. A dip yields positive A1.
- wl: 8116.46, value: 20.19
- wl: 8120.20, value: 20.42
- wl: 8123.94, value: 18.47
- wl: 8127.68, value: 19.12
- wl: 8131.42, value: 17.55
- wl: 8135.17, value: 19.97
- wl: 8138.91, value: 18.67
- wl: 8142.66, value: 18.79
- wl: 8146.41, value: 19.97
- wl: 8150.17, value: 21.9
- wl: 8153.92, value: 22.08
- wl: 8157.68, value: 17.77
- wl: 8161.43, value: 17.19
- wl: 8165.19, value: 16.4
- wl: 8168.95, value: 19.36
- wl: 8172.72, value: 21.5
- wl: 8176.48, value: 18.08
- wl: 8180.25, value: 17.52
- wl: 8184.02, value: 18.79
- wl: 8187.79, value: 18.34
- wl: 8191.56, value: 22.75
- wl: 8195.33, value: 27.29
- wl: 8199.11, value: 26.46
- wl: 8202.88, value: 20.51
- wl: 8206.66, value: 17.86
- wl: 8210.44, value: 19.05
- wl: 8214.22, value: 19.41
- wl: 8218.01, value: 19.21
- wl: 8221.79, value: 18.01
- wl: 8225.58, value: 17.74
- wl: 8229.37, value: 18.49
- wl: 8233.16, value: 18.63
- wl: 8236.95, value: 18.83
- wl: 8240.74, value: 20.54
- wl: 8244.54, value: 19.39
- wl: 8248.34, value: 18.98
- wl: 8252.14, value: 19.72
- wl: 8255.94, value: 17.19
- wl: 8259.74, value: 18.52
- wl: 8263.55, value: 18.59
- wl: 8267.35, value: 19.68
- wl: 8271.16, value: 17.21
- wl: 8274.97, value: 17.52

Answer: 2.8 angstrom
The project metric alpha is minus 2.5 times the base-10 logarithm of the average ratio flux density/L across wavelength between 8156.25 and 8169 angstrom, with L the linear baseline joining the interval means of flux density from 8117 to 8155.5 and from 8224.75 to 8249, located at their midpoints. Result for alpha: 0.12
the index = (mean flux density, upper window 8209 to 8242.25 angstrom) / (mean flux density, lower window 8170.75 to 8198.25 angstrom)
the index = 0.9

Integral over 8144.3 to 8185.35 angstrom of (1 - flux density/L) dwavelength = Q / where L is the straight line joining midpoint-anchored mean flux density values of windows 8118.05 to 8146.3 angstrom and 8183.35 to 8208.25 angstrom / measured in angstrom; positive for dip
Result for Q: 2.7 angstrom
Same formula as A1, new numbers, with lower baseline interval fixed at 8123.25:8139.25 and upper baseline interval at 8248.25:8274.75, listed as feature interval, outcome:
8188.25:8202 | -4.3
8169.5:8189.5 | -0.2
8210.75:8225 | -0.2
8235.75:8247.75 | -0.7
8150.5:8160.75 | -0.6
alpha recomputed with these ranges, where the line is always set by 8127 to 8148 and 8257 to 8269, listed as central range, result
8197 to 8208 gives -0.161 mag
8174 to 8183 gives 0.046 mag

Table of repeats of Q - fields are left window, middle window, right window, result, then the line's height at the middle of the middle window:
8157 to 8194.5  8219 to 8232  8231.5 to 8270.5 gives 0.5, 19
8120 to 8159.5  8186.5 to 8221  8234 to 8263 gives -3.5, 19.2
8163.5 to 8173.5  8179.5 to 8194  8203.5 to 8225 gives -0.8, 18.8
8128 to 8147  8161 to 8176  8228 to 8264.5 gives 0.2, 18.9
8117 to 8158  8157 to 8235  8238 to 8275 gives -1.5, 19.2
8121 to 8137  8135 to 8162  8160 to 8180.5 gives -1.4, 18.7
